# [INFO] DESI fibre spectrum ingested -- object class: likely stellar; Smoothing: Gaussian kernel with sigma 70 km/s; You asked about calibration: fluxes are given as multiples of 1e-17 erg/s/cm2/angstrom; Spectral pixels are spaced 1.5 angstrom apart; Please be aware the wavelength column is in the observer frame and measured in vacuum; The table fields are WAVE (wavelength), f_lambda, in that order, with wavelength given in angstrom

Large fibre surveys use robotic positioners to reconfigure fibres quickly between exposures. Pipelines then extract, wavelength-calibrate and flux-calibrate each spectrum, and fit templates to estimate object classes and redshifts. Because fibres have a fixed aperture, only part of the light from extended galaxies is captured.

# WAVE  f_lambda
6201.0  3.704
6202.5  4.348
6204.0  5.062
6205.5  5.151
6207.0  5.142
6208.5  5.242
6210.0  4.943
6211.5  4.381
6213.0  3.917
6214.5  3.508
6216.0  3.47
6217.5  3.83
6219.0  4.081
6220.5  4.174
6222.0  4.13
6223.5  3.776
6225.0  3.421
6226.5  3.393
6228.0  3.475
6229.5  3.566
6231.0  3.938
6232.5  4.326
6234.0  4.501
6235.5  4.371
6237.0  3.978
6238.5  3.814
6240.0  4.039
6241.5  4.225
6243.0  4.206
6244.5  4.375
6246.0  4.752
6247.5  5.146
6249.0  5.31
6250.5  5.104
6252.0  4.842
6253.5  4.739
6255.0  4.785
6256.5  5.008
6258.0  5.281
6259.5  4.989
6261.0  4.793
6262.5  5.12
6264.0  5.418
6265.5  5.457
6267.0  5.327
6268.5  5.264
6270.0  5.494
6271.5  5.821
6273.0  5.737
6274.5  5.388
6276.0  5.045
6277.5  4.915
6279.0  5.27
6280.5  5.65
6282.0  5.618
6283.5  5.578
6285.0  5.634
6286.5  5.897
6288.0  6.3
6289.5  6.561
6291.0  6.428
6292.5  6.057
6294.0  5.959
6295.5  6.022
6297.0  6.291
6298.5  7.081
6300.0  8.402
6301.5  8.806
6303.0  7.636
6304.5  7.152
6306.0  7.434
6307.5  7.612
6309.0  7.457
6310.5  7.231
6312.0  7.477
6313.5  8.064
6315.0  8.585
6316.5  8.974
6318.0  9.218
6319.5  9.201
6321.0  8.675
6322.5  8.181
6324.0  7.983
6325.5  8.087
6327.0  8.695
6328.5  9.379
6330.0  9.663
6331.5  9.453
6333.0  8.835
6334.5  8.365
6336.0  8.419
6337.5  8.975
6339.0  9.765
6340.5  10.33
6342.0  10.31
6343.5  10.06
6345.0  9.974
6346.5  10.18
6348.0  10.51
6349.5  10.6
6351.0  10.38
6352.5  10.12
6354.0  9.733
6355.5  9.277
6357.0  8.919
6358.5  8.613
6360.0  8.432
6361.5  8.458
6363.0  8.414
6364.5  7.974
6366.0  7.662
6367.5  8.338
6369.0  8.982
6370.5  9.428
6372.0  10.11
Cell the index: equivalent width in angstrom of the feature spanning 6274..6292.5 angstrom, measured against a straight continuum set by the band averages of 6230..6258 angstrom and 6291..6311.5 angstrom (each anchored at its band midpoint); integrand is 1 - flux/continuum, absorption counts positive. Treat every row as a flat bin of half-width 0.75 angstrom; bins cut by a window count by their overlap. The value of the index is 1.82 angstrom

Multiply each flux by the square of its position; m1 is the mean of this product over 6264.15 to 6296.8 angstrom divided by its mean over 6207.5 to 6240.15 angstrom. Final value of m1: 1.44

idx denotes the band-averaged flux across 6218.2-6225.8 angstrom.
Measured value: 3.91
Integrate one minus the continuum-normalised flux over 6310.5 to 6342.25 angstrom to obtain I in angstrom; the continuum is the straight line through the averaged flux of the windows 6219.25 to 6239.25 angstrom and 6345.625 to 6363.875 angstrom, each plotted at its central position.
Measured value -2.4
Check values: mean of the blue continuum 3.92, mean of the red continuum 9.46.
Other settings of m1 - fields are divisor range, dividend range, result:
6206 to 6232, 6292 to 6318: 1.91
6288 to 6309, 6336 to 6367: 1.36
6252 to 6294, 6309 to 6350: 1.69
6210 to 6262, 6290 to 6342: 1.94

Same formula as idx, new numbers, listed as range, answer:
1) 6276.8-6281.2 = 5.28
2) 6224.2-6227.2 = 3.41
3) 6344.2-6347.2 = 10.1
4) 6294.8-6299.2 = 6.46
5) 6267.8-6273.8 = 5.58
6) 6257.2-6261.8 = 5.02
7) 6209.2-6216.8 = 4.05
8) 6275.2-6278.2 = 4.99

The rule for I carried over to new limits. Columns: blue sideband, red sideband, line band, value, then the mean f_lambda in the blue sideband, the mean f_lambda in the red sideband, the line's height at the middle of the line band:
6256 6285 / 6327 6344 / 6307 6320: -0.28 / 5.34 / 9.37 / 8.01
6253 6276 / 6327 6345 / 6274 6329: 2.28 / 5.24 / 9.41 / 7.4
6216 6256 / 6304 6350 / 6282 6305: 1.82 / 4.23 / 8.87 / 7.16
